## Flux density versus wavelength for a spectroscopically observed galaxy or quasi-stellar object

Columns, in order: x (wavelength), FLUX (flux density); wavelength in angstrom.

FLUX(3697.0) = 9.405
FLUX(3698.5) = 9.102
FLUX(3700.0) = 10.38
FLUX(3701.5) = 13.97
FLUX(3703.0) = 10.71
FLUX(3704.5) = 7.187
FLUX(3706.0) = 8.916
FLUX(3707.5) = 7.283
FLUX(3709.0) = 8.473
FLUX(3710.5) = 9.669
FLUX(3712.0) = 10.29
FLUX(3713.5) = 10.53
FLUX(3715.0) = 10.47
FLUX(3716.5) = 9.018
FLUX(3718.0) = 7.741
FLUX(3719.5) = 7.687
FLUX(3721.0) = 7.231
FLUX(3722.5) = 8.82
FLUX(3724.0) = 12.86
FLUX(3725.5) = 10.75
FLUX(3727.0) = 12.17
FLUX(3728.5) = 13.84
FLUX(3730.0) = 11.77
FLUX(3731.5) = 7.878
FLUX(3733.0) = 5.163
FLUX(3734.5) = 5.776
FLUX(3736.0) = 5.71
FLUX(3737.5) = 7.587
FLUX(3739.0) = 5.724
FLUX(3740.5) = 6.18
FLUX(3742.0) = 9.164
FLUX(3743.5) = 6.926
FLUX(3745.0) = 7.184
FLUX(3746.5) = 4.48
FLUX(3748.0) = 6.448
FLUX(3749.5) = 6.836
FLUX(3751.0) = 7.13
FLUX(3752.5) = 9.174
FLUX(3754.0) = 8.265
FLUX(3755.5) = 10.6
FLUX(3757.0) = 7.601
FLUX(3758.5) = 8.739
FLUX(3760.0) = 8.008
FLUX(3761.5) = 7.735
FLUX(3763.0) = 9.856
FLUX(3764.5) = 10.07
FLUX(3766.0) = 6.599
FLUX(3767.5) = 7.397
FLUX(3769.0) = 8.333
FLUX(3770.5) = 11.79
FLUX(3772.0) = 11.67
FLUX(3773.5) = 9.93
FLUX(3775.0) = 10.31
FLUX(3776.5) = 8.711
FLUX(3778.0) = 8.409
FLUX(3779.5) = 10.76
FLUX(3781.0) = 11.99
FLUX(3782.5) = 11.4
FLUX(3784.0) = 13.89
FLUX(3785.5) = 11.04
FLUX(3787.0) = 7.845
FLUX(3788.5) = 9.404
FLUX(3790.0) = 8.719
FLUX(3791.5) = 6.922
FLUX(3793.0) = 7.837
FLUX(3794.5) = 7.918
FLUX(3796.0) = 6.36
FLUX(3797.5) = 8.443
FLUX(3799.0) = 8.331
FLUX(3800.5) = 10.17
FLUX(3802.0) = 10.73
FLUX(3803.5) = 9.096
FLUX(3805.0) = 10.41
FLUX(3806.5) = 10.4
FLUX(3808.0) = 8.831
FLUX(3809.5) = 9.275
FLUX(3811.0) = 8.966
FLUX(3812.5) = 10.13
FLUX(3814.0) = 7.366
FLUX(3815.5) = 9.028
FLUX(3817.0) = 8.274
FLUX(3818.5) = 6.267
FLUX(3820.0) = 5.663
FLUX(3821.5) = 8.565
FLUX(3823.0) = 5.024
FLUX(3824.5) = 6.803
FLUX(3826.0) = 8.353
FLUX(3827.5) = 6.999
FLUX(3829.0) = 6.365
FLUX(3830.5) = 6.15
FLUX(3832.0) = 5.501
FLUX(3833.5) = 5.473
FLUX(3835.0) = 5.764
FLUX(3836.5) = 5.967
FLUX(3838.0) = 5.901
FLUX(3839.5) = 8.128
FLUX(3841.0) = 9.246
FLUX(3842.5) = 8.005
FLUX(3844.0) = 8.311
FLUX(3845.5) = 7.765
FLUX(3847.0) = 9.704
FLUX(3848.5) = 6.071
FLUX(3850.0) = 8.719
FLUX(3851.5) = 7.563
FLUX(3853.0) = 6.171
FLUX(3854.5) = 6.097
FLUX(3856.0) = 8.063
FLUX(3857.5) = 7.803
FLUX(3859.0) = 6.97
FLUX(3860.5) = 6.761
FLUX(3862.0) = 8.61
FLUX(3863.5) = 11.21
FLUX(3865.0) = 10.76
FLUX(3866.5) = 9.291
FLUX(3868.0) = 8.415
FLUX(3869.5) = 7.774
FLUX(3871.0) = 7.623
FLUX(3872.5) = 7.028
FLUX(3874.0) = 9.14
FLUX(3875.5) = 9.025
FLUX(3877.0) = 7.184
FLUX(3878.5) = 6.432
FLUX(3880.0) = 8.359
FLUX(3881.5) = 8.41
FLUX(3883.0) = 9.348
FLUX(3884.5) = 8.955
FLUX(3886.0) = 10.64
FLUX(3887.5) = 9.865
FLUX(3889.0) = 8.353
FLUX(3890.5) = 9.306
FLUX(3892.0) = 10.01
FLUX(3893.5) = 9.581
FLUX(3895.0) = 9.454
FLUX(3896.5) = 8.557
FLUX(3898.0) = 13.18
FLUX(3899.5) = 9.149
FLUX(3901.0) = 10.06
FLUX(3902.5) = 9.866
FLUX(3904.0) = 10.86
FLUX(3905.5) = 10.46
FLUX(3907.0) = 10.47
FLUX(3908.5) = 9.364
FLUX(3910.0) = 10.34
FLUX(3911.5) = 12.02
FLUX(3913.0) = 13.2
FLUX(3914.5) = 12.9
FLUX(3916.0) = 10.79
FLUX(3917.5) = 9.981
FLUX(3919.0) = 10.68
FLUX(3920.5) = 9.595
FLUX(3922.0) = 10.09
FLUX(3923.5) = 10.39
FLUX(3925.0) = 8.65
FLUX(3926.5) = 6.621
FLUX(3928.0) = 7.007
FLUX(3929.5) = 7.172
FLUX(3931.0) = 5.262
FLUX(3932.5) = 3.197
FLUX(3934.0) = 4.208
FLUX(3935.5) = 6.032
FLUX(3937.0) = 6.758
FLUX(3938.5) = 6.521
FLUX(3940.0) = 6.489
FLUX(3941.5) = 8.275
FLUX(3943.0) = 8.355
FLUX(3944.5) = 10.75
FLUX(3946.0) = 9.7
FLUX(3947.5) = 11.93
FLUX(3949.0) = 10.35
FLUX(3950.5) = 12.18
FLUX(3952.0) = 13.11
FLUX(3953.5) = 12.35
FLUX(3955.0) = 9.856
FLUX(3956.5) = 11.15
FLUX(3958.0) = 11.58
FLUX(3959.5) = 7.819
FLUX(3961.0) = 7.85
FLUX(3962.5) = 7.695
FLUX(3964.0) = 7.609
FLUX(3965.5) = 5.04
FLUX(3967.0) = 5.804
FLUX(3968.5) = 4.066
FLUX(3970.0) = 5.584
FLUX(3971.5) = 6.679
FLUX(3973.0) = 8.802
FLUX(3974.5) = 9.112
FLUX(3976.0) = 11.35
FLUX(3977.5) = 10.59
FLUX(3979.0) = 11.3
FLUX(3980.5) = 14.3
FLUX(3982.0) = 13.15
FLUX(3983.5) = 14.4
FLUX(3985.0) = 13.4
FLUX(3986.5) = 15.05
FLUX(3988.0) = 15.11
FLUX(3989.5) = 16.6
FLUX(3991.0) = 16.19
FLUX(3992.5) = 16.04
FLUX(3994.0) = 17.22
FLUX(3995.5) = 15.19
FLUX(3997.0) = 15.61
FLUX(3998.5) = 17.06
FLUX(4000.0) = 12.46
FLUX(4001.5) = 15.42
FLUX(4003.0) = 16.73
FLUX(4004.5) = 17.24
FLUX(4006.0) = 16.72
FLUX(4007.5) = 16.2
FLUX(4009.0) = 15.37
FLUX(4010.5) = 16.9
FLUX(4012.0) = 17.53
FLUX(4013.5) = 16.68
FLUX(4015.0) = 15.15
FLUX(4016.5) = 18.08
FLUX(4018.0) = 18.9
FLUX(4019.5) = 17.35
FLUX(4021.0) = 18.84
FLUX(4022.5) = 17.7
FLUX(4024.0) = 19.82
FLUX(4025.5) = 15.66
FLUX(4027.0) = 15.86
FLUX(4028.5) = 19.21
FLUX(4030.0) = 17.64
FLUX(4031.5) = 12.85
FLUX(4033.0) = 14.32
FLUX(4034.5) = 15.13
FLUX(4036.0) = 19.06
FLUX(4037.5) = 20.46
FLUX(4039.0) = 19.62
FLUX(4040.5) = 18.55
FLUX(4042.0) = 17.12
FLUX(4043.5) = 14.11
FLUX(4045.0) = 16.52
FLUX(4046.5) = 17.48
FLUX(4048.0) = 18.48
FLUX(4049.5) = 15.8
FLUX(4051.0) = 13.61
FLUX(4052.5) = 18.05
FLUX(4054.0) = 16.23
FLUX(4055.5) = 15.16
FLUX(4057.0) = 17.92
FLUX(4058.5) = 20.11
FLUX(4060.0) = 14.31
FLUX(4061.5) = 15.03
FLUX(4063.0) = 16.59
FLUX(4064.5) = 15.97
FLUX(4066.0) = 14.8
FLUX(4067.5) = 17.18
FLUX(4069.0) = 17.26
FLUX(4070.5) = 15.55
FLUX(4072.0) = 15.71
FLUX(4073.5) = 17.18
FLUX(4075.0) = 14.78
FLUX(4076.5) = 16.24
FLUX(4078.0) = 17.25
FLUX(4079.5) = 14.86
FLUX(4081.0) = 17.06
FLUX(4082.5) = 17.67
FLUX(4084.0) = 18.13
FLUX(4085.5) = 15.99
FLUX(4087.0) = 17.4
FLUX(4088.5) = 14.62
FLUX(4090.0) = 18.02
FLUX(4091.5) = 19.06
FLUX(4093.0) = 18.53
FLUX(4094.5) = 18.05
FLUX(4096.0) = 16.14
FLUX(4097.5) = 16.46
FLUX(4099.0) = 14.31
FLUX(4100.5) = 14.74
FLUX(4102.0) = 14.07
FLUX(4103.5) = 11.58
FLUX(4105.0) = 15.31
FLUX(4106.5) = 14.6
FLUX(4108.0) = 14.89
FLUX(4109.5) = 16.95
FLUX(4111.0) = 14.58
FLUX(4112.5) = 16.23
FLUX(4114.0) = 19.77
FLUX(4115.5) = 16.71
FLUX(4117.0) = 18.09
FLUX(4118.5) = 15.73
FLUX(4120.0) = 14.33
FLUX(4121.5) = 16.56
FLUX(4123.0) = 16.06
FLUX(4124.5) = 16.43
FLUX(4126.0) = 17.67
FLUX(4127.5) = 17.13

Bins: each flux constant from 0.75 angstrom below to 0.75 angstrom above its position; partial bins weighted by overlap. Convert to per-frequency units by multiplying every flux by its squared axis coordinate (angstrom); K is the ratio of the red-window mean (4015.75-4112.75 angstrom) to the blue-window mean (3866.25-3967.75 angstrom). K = 2.0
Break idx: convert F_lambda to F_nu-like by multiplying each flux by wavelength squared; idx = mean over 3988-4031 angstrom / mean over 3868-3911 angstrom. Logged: 1.92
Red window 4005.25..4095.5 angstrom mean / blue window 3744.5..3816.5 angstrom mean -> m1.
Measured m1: 1.9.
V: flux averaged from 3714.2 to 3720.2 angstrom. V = 8.75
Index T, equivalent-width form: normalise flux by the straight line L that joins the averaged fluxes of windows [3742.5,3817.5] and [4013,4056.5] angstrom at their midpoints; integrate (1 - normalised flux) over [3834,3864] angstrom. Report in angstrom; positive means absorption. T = 9.5 angstrom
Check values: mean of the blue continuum 8.92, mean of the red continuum 17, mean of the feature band 7.59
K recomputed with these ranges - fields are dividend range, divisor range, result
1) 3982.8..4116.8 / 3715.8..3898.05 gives 2.20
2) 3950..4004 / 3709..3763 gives 1.58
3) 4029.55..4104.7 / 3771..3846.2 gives 2.22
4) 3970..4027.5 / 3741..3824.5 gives 1.93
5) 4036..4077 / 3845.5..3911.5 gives 2.05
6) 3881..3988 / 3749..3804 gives 1.13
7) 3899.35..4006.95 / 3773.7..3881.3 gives 1.38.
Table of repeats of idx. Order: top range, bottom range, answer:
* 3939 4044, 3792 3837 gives 1.91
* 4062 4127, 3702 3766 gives 2.30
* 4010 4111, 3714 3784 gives 2.21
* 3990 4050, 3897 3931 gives 1.77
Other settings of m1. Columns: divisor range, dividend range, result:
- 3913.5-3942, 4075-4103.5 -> 2.06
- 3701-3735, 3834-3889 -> 0.85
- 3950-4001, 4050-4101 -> 1.43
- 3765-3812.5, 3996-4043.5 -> 1.79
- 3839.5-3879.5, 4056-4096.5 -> 2.07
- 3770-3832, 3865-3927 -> 1.08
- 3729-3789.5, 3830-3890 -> 0.92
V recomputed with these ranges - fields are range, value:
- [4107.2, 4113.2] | 15.6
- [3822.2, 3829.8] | 6.72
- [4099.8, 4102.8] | 14.4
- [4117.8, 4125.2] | 15.8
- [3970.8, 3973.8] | 7.78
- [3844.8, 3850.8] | 8.06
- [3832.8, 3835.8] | 5.63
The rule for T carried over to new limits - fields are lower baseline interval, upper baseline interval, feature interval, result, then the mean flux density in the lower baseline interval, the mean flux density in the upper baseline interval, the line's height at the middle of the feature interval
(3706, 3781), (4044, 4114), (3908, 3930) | 4.66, 8.7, 16.3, 12.7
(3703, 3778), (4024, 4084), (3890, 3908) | 3.69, 8.62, 16.6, 12.7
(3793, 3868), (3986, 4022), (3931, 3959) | 9.65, 7.92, 16.4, 13.5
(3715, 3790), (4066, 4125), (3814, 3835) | 7.29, 8.86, 16.2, 10.4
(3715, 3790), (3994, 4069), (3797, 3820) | 3.26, 8.86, 16.7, 10.4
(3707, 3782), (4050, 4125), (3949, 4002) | 8.67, 8.75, 16.2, 13.8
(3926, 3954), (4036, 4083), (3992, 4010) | -4.91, 8.2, 16.7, 12.5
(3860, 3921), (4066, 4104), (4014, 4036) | -4.23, 9.6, 16.3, 14.2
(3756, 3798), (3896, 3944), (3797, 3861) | 9.59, 9.22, 8.96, 9.12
